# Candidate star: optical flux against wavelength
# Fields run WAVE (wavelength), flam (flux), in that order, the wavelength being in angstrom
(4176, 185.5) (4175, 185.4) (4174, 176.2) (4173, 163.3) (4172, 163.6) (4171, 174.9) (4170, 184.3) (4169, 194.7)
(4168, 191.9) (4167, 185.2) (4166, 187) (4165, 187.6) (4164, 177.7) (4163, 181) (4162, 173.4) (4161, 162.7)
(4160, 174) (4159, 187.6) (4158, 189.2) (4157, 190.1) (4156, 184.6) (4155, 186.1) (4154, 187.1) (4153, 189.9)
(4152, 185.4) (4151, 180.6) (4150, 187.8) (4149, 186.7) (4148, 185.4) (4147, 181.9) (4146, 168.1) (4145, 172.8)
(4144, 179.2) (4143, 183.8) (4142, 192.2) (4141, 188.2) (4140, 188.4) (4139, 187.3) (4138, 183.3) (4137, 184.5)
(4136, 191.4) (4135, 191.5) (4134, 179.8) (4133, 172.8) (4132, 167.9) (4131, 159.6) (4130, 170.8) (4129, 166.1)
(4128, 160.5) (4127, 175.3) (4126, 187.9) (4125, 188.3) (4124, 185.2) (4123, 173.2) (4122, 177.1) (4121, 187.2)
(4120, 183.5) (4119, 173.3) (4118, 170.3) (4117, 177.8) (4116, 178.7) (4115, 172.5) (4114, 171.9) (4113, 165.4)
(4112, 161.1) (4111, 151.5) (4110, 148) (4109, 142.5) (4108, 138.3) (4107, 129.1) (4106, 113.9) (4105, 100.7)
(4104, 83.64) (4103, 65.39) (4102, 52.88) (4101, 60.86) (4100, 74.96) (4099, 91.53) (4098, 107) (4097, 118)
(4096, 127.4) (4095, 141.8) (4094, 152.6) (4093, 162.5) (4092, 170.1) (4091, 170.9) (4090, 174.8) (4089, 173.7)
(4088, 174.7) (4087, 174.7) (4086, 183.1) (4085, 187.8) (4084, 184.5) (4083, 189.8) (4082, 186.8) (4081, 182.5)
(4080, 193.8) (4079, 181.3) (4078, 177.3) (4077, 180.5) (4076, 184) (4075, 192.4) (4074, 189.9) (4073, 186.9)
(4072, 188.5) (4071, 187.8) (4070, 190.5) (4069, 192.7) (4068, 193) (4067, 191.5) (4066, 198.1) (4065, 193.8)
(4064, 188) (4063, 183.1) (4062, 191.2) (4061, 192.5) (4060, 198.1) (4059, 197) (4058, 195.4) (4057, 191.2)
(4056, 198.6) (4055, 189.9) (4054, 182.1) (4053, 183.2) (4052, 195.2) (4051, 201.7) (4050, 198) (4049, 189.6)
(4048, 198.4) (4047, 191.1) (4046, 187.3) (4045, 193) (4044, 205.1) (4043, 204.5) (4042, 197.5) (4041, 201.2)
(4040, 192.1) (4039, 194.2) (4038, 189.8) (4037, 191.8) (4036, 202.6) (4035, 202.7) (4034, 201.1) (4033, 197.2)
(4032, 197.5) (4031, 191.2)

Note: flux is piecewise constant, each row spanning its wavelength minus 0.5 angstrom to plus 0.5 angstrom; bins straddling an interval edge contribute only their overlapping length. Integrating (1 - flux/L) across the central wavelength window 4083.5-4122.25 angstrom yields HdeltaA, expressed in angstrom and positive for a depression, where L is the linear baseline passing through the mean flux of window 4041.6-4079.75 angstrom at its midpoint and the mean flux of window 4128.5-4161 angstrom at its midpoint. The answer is 8.57 angstrom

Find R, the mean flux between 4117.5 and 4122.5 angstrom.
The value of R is 178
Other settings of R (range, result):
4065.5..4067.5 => 195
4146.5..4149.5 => 185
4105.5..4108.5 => 127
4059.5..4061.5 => 195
